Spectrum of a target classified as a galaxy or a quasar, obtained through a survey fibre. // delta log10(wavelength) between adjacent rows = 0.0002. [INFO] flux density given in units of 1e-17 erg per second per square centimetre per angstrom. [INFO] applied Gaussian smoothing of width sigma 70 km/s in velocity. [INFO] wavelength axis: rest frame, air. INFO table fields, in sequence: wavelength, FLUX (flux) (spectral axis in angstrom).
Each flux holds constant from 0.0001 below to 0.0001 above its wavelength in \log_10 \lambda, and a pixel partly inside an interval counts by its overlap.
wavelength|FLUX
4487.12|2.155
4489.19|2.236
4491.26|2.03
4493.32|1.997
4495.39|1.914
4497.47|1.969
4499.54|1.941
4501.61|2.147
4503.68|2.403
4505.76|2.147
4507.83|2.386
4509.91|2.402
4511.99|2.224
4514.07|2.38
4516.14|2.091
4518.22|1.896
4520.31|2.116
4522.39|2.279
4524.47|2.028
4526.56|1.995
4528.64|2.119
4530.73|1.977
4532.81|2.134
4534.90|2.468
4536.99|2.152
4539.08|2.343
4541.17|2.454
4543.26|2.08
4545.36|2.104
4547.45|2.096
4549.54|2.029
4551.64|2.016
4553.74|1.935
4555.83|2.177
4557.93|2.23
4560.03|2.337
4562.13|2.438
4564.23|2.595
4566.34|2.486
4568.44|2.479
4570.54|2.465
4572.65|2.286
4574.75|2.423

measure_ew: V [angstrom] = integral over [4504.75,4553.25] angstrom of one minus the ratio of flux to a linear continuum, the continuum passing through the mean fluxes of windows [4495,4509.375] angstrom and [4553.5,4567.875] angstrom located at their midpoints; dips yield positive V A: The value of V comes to 1.5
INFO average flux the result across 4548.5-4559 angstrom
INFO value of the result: 2.08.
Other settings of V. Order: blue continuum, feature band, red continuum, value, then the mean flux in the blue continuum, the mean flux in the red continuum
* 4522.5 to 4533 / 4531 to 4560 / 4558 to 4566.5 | 1.0 angstrom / 2.07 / 2.43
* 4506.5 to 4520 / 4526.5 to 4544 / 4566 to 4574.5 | 0.7 angstrom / 2.22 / 2.43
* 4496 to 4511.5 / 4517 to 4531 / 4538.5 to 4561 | 0.7 angstrom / 2.19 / 2.16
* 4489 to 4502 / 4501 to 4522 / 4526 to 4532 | -2.0 angstrom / 2.01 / 2.04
